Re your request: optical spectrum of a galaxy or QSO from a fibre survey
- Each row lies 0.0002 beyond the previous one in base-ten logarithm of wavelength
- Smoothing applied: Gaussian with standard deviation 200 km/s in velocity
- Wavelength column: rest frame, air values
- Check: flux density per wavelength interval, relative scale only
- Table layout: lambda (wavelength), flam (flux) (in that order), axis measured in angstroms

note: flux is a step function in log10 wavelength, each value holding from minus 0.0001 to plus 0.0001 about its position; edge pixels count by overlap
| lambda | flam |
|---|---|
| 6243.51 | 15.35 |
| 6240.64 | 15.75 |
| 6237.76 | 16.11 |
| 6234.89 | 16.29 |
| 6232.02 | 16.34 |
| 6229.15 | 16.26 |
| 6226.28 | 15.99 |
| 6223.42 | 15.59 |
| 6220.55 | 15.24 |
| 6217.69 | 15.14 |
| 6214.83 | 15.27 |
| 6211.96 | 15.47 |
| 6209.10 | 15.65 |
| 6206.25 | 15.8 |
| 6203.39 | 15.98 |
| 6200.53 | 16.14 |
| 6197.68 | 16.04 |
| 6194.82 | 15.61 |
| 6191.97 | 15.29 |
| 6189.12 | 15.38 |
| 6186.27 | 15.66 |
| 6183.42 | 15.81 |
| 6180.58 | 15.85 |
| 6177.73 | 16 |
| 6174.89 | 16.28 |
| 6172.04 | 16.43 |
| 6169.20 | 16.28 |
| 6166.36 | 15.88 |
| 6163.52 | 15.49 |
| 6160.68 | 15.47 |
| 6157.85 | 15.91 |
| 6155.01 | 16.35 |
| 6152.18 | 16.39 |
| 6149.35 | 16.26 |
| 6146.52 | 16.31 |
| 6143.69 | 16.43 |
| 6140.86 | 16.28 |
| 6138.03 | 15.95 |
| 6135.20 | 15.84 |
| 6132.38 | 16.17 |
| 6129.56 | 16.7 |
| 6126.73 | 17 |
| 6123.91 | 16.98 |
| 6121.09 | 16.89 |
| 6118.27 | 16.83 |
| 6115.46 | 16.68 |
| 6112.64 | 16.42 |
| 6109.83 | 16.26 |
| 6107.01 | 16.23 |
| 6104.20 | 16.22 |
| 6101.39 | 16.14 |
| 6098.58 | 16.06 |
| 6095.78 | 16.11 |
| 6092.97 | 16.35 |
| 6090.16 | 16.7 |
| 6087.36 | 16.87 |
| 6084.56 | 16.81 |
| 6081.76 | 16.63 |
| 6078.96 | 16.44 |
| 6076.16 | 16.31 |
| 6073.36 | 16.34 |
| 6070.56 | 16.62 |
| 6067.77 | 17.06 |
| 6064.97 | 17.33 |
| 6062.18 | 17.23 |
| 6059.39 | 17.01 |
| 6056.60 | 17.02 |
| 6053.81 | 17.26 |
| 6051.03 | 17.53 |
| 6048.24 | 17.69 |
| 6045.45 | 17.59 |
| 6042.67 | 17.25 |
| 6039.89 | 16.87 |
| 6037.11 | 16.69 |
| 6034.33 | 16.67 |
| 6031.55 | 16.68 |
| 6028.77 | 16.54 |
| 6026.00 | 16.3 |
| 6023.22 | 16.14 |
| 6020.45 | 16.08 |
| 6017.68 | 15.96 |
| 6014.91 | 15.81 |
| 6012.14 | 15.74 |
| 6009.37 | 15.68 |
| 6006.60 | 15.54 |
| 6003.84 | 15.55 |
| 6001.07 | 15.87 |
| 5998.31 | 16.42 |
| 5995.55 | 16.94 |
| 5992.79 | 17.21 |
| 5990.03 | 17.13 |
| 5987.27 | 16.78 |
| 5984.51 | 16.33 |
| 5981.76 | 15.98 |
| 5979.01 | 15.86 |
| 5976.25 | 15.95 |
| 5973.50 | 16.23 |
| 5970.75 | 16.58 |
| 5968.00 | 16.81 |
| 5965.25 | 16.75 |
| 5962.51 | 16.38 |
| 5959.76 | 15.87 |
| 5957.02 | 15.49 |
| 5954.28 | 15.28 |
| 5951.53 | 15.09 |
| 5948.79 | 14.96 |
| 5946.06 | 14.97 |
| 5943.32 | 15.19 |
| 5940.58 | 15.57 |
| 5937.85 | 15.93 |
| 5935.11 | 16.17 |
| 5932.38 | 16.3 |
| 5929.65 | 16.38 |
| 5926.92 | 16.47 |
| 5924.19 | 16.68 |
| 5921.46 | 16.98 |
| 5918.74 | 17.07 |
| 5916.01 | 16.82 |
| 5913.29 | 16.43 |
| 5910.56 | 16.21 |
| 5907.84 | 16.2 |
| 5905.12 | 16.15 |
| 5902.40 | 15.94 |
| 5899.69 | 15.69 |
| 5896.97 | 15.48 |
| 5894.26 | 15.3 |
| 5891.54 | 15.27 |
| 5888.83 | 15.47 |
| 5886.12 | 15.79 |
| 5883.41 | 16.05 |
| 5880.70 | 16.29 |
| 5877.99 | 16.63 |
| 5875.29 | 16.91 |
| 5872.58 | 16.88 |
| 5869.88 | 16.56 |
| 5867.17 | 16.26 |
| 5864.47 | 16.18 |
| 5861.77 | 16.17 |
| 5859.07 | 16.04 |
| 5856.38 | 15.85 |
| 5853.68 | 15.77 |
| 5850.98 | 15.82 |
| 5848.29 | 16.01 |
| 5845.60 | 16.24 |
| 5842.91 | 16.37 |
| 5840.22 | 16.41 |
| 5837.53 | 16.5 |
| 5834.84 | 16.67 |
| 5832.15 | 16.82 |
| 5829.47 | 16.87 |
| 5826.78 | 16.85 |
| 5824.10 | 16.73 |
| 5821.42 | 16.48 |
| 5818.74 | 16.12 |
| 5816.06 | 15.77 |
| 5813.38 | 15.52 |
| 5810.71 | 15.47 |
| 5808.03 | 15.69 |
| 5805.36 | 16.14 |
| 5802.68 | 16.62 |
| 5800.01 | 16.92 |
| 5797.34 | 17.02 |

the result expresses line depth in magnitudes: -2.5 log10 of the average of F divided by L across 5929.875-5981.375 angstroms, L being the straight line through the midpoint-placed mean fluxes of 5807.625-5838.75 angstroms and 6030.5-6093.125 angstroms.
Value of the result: 0.052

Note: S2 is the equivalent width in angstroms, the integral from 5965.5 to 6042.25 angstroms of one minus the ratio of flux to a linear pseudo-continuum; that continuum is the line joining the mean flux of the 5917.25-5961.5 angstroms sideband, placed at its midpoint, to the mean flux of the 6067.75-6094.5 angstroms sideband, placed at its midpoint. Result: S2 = -0.5 angstroms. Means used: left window 15.9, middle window 16.3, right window 16.6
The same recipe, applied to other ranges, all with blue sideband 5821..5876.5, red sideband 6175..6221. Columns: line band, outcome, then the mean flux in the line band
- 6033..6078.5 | -3.0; 17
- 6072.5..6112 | -1.2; 16.4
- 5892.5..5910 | 0.5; 15.8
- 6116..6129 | -0.9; 16.9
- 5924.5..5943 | 0.1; 16.1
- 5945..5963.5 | 0.9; 15.4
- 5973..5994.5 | -0.4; 16.4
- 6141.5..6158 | -0.6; 16.3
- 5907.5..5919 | -0.2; 16.5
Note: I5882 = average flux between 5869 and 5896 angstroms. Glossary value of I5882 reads 16.1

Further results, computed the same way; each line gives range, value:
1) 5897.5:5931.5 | 16.4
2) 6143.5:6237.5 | 15.9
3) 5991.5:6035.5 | 16.2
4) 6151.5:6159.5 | 16.2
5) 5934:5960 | 15.4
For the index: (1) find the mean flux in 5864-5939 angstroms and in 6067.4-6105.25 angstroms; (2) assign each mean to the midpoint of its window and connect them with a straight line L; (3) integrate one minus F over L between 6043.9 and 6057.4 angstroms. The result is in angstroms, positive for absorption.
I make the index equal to -0.8 angstroms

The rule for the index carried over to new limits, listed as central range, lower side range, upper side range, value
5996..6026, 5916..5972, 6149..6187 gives 0.2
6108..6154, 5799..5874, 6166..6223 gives -1.8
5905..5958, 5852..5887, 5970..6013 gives 0.8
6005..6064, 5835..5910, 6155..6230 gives -2.6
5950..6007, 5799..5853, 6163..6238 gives -0.4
